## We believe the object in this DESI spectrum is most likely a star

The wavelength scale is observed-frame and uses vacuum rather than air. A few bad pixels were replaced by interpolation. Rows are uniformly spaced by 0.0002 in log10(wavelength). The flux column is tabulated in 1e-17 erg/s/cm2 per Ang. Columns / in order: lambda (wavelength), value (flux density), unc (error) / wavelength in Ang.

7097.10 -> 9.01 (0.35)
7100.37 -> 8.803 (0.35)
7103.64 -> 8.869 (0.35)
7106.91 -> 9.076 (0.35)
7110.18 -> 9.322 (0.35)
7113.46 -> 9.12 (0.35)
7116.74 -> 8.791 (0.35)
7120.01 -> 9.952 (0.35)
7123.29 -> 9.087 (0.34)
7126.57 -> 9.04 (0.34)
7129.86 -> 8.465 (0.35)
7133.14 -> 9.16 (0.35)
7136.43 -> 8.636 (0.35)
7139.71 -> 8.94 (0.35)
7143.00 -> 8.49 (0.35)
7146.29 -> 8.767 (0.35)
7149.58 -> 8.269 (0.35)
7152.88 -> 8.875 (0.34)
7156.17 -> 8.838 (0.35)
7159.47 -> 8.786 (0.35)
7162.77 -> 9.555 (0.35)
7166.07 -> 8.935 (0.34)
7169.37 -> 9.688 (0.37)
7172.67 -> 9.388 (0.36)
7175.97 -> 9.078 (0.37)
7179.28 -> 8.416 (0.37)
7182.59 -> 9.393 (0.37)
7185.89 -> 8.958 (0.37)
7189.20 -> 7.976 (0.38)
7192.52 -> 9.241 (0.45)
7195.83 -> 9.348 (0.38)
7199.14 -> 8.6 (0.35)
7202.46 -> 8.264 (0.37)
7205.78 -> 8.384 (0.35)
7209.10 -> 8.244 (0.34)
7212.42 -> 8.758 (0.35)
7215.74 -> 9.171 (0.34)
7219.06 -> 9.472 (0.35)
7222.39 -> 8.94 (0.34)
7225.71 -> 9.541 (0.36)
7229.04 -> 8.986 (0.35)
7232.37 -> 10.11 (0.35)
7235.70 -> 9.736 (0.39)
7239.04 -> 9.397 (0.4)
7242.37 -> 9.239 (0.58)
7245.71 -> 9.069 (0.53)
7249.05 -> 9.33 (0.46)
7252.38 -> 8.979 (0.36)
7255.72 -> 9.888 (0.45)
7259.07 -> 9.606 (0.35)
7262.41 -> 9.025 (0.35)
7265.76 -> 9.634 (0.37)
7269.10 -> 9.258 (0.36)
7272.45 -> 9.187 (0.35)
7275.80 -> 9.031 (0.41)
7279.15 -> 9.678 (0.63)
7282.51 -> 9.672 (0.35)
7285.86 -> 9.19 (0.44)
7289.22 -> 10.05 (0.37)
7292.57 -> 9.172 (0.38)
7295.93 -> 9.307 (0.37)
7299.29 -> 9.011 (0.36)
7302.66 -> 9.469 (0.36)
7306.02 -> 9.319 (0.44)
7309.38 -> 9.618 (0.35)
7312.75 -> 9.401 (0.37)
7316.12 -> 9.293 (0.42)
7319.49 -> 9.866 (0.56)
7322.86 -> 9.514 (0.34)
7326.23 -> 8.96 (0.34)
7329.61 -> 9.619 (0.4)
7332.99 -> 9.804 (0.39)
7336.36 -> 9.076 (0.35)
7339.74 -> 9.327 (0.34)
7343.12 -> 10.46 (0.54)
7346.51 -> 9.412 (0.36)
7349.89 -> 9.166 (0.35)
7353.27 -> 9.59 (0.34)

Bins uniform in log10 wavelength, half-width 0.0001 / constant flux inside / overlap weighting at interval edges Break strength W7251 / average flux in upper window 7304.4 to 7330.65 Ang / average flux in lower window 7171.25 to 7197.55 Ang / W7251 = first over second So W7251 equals 1.1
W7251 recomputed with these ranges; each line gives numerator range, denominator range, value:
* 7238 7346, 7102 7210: 1.06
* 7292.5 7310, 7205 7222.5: 1.05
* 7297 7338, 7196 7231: 1.06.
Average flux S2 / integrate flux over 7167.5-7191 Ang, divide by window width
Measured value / 8.99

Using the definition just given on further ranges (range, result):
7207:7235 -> 9.16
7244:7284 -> 9.36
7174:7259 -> 9.07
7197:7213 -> 8.46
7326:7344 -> 9.55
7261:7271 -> 9.31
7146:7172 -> 8.99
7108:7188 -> 8.99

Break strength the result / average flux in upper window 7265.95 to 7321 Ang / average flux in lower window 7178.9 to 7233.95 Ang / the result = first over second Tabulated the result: 1.1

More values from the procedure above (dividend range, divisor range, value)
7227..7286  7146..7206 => 1.06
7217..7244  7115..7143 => 1.05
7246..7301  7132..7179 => 1.05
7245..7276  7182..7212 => 1.07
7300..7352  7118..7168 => 1.06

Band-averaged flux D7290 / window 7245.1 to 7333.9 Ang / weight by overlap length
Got 9.41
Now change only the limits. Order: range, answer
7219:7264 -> 9.38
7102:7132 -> 9.08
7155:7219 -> 8.91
